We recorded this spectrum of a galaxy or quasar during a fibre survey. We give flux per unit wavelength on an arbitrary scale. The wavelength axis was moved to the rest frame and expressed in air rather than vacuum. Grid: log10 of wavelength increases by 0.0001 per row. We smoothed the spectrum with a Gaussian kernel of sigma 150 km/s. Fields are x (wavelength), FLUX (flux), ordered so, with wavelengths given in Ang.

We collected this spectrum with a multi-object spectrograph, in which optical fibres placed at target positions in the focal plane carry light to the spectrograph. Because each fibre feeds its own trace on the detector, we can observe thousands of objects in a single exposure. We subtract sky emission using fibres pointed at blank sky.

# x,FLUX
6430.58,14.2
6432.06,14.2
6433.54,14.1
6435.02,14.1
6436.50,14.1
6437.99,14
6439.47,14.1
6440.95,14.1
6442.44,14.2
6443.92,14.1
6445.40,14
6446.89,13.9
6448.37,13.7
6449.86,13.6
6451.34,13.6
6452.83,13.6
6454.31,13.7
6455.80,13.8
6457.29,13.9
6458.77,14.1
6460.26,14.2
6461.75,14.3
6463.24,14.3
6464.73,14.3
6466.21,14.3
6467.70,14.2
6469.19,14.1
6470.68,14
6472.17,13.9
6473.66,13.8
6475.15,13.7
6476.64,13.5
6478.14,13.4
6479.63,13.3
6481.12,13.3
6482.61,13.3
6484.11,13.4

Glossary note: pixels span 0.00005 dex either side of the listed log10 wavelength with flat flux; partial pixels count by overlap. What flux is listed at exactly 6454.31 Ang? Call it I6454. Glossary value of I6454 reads 13.7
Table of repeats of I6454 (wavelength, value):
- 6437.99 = 14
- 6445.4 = 14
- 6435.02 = 14.1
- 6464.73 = 14.3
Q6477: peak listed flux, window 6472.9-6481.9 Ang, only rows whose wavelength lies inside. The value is 13.8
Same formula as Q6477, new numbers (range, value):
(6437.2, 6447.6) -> 14.2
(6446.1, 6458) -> 13.9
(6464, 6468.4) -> 14.3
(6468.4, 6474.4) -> 14.1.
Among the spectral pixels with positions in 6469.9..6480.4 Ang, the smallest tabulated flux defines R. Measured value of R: 13.3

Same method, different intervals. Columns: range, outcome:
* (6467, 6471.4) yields 14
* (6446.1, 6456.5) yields 13.6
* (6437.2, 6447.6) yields 13.9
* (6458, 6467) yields 14.1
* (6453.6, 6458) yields 13.7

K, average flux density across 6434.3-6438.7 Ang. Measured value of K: 14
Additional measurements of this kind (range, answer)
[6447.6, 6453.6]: 13.6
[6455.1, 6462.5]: 14.1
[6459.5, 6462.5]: 14.2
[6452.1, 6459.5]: 13.8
